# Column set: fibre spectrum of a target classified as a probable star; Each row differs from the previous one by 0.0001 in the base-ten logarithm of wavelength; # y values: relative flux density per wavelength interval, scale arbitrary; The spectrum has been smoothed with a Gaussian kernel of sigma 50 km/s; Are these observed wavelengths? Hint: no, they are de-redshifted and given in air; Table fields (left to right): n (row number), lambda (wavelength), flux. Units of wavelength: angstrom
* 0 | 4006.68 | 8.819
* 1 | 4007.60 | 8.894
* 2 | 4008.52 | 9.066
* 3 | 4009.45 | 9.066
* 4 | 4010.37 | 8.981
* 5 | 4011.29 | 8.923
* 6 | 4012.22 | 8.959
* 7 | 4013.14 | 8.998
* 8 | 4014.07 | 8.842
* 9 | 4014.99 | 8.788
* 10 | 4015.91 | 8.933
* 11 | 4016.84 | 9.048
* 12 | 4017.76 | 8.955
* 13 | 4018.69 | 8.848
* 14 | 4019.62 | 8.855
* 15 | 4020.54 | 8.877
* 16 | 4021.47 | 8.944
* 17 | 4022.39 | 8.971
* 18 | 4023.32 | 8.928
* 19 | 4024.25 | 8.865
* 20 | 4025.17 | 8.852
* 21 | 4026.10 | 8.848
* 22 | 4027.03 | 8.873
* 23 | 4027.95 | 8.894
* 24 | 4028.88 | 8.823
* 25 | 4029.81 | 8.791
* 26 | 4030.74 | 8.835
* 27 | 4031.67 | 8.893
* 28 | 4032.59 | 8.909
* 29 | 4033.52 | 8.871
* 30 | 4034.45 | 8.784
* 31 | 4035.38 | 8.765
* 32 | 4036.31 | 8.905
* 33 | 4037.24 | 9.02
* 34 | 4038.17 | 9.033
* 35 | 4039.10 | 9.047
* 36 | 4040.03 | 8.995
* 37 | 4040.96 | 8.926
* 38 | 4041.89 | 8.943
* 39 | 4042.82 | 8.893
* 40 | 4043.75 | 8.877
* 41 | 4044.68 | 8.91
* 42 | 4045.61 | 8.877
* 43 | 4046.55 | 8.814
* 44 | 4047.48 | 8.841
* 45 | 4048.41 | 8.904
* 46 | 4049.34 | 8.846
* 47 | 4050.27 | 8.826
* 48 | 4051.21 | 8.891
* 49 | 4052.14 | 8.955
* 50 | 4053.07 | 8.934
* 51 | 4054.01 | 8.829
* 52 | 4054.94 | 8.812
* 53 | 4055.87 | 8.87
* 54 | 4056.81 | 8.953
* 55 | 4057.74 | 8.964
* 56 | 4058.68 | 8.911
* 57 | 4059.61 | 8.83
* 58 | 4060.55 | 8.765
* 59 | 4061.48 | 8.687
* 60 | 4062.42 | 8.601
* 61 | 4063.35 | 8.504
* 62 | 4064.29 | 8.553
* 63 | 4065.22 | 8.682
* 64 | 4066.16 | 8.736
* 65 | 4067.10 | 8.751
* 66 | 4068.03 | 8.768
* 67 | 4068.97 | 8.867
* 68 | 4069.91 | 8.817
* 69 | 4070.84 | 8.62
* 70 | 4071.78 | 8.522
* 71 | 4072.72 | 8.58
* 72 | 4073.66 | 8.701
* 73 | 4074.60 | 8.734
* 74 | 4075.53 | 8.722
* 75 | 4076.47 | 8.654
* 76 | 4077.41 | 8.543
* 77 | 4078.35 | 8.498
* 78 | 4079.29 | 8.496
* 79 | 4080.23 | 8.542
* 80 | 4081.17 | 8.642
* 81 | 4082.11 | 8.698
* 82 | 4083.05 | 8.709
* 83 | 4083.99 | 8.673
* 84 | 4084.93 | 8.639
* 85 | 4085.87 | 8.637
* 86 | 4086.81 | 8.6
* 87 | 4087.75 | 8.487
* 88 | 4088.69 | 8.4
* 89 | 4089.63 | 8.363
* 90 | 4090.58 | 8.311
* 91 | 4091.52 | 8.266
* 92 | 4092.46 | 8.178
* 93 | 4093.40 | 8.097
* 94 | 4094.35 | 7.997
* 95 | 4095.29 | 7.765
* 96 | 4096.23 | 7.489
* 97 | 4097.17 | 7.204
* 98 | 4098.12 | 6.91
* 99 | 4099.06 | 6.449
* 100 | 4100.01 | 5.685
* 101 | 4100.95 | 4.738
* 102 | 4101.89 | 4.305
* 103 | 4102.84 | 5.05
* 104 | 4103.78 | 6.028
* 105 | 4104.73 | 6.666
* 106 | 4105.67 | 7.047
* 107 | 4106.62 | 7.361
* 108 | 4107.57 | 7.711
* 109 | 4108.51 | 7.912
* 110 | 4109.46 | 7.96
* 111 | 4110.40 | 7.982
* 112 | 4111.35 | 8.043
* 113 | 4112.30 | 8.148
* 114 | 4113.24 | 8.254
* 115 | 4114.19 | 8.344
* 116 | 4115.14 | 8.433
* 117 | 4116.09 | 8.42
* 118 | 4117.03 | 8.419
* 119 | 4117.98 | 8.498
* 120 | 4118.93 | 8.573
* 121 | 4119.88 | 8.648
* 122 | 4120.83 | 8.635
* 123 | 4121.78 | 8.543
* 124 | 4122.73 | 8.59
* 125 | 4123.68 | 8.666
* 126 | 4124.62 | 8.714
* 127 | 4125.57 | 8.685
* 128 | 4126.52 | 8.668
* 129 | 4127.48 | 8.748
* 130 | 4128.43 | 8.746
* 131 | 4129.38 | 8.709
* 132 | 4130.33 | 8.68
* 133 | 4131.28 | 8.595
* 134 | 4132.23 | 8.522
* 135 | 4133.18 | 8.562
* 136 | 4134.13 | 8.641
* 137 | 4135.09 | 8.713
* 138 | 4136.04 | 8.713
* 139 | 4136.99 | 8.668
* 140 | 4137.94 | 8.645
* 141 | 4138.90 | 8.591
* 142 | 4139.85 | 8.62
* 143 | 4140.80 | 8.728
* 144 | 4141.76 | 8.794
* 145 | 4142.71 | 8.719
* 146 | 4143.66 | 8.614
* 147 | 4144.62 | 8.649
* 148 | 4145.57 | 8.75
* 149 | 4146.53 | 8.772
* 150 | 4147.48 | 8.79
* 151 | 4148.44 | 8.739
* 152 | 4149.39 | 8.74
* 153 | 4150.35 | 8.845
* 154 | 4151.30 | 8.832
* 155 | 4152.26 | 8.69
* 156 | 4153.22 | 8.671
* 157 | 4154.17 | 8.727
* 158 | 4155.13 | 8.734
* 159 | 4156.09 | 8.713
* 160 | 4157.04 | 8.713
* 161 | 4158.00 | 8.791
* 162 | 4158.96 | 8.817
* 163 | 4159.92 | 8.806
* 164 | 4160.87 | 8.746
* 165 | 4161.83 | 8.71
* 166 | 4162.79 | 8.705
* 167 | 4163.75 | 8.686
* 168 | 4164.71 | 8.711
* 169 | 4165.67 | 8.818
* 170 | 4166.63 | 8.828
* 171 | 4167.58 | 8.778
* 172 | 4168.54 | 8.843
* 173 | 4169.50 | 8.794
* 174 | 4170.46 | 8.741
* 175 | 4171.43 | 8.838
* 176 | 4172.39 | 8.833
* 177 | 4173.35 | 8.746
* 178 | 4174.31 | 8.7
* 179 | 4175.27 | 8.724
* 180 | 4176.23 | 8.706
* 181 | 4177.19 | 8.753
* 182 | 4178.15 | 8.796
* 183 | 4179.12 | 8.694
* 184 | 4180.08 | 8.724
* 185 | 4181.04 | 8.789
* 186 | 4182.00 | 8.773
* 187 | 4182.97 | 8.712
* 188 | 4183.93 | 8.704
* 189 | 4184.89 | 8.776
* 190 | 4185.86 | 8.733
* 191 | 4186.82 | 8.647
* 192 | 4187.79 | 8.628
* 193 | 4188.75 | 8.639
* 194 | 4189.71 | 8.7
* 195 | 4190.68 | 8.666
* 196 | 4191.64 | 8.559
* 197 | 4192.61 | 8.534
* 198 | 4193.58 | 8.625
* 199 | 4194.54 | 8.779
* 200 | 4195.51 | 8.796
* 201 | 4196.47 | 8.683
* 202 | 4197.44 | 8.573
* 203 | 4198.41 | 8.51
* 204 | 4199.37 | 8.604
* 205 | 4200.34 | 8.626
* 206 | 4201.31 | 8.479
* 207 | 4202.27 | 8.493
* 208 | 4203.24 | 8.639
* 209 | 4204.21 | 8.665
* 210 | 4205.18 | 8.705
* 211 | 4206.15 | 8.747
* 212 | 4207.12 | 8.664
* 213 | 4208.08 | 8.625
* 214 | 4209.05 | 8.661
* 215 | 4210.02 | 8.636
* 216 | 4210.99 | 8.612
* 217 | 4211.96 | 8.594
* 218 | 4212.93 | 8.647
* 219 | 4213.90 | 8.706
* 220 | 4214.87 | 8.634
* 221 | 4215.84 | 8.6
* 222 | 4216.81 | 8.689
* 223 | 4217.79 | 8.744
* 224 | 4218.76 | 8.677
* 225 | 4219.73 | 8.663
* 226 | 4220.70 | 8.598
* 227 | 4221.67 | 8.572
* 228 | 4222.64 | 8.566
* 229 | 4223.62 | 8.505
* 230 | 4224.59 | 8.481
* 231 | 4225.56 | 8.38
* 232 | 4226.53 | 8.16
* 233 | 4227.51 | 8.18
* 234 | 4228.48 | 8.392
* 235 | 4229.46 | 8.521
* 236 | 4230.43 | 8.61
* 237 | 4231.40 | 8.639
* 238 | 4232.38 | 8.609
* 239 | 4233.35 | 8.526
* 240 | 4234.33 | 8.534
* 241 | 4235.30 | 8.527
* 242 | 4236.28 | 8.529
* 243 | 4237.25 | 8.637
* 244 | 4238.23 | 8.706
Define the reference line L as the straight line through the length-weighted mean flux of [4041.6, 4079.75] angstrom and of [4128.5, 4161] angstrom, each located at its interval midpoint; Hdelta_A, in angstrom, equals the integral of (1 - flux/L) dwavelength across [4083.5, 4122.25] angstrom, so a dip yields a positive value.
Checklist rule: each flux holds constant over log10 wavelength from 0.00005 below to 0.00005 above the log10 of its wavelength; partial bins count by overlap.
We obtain 4.6 angstrom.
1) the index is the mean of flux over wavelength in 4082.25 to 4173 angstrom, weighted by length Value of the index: 8.29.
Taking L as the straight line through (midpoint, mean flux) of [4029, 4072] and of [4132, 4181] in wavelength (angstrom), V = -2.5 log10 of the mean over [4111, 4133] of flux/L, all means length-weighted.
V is 0.03 mag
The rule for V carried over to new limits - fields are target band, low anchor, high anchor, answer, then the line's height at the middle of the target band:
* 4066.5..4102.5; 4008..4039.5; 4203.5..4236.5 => 0.10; 8.81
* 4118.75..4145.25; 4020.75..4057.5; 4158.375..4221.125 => 0.01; 8.77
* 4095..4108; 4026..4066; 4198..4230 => 0.34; 8.76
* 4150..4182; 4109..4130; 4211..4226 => -0.03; 8.54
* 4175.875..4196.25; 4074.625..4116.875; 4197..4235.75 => -0.04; 8.38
